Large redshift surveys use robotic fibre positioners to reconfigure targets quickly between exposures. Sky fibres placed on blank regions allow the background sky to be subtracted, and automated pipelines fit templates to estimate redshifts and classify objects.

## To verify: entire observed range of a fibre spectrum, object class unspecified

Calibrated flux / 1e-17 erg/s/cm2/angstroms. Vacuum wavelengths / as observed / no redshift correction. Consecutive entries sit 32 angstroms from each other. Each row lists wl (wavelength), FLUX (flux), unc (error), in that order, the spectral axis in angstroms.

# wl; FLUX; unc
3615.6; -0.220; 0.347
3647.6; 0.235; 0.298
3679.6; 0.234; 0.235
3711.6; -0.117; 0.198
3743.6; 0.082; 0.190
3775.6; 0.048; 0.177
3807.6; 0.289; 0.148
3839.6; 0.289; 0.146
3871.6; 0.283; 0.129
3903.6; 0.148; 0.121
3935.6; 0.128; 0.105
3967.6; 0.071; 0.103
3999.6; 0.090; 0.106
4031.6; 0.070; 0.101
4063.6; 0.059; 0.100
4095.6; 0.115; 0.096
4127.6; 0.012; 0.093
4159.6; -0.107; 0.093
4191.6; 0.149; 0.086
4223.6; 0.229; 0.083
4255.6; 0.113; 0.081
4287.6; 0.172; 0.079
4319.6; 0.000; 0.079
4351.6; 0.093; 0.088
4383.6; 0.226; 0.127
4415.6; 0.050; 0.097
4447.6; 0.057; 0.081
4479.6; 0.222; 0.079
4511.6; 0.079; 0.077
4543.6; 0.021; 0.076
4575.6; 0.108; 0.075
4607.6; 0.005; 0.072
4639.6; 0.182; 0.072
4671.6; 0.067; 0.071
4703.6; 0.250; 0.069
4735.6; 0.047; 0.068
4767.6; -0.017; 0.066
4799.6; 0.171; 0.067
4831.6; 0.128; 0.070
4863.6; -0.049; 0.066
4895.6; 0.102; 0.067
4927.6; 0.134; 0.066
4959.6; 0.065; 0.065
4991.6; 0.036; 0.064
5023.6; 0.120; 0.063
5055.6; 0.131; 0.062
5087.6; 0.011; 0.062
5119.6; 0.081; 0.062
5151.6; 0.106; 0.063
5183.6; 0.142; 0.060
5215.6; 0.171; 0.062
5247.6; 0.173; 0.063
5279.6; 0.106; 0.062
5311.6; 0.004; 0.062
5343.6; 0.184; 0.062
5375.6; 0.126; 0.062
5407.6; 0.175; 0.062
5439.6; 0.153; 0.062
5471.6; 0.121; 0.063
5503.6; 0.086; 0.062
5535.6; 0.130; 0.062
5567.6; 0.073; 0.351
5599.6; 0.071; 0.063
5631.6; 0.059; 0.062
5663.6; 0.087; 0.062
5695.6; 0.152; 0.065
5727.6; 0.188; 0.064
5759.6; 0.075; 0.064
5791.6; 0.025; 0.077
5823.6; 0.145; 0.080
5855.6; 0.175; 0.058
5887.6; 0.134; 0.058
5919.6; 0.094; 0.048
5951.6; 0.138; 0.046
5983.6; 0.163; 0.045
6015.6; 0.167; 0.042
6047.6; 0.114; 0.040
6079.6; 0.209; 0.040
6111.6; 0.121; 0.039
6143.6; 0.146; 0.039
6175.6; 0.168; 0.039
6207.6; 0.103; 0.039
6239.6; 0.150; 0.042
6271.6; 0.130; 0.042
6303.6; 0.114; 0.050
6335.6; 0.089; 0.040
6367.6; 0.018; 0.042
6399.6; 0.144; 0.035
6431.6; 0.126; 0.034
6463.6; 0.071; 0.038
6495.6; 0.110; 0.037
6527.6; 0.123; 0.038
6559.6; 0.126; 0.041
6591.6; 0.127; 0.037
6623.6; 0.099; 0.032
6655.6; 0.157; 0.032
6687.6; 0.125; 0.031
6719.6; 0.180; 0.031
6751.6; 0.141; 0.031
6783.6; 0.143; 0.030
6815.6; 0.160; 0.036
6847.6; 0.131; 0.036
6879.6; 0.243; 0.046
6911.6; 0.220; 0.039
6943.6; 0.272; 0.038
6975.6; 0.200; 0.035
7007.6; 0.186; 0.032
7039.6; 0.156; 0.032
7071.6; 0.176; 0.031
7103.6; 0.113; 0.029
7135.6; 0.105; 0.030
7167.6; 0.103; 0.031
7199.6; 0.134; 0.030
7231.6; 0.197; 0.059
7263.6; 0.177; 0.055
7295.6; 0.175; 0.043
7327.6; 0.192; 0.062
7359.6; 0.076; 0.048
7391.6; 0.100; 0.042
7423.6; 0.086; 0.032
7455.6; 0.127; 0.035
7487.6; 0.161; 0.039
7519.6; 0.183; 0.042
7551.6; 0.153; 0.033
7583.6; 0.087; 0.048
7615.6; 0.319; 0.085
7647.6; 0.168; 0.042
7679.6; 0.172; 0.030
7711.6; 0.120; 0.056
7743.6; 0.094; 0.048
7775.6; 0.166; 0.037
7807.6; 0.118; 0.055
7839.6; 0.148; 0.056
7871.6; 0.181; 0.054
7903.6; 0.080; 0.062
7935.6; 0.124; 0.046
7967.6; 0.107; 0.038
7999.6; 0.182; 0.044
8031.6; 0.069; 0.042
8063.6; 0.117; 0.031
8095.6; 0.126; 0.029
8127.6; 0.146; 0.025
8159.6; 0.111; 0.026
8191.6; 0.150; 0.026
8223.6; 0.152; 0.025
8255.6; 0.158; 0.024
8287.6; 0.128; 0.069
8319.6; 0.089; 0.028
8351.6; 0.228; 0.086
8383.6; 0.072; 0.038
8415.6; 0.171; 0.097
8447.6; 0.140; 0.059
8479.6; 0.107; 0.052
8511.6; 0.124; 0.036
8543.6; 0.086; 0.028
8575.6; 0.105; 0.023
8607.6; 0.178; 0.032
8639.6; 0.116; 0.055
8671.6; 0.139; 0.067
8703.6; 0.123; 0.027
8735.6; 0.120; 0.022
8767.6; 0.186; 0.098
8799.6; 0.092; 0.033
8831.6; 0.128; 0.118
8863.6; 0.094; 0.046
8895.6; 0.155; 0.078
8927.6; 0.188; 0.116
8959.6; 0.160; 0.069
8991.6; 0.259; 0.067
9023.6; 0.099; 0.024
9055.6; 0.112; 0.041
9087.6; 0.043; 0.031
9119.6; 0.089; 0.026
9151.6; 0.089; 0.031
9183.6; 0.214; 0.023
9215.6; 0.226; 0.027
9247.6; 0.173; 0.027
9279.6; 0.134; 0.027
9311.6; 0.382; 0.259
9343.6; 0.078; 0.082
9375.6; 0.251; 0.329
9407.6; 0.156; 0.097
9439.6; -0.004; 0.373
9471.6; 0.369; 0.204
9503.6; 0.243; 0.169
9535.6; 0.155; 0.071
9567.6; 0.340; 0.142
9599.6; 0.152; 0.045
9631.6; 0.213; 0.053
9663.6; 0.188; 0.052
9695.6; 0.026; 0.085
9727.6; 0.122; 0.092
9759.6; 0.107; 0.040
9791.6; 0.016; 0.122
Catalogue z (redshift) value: 1.47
